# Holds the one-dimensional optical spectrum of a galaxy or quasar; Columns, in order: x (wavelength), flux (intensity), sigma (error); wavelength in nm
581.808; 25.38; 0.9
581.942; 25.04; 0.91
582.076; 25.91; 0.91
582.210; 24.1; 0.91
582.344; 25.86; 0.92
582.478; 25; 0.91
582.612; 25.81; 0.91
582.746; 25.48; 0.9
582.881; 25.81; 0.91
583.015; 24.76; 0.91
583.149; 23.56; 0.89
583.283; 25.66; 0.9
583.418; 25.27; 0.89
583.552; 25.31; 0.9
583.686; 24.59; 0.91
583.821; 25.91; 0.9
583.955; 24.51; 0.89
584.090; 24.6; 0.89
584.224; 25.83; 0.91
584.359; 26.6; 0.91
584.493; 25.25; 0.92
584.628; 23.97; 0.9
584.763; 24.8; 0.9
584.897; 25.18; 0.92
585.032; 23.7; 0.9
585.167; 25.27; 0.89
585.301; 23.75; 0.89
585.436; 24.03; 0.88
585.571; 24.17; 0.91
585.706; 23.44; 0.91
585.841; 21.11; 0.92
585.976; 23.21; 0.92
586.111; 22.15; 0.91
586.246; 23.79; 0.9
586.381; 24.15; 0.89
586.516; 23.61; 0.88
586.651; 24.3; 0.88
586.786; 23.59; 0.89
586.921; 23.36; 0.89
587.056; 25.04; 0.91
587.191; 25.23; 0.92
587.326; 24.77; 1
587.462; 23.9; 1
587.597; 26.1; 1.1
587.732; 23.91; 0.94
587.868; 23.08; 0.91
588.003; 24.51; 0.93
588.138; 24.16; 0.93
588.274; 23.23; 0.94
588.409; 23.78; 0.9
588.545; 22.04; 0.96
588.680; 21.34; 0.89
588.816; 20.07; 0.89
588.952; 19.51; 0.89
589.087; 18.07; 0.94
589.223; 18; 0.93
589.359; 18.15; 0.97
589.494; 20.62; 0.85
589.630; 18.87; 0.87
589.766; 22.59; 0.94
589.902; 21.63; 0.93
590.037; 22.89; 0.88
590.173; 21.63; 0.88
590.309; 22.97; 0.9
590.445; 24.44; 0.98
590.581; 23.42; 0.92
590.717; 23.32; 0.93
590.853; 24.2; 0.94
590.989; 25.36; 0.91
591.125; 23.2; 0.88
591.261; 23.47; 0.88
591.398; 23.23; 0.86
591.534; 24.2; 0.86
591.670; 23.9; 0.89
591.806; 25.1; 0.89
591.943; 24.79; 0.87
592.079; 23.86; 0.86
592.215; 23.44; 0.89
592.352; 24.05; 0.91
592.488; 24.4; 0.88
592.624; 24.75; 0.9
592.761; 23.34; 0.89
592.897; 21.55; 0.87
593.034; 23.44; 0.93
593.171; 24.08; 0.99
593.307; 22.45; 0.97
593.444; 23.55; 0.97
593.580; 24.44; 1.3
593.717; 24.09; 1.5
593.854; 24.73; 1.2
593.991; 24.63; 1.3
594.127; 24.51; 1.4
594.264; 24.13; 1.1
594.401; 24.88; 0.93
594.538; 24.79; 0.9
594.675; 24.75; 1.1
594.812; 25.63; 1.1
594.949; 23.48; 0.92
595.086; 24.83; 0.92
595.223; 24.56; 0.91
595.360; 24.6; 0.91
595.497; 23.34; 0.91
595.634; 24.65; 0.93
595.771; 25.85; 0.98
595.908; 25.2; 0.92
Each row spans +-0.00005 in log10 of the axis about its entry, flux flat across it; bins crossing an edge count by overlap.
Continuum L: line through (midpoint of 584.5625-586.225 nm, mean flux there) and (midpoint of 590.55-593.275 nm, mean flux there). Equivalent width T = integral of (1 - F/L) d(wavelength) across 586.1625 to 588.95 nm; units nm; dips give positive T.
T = 0.02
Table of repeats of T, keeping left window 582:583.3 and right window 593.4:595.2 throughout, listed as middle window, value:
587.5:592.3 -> 0.41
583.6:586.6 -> 0.09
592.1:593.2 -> 0.04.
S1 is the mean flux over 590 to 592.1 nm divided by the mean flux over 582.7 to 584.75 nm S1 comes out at 0.95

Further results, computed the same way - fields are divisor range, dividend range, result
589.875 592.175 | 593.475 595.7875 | 1.04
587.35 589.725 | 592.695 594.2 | 1.09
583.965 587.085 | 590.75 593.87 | 0.99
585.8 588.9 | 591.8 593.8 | 1.01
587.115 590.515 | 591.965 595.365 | 1.09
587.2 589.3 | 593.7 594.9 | 1.10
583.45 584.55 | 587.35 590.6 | 0.87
